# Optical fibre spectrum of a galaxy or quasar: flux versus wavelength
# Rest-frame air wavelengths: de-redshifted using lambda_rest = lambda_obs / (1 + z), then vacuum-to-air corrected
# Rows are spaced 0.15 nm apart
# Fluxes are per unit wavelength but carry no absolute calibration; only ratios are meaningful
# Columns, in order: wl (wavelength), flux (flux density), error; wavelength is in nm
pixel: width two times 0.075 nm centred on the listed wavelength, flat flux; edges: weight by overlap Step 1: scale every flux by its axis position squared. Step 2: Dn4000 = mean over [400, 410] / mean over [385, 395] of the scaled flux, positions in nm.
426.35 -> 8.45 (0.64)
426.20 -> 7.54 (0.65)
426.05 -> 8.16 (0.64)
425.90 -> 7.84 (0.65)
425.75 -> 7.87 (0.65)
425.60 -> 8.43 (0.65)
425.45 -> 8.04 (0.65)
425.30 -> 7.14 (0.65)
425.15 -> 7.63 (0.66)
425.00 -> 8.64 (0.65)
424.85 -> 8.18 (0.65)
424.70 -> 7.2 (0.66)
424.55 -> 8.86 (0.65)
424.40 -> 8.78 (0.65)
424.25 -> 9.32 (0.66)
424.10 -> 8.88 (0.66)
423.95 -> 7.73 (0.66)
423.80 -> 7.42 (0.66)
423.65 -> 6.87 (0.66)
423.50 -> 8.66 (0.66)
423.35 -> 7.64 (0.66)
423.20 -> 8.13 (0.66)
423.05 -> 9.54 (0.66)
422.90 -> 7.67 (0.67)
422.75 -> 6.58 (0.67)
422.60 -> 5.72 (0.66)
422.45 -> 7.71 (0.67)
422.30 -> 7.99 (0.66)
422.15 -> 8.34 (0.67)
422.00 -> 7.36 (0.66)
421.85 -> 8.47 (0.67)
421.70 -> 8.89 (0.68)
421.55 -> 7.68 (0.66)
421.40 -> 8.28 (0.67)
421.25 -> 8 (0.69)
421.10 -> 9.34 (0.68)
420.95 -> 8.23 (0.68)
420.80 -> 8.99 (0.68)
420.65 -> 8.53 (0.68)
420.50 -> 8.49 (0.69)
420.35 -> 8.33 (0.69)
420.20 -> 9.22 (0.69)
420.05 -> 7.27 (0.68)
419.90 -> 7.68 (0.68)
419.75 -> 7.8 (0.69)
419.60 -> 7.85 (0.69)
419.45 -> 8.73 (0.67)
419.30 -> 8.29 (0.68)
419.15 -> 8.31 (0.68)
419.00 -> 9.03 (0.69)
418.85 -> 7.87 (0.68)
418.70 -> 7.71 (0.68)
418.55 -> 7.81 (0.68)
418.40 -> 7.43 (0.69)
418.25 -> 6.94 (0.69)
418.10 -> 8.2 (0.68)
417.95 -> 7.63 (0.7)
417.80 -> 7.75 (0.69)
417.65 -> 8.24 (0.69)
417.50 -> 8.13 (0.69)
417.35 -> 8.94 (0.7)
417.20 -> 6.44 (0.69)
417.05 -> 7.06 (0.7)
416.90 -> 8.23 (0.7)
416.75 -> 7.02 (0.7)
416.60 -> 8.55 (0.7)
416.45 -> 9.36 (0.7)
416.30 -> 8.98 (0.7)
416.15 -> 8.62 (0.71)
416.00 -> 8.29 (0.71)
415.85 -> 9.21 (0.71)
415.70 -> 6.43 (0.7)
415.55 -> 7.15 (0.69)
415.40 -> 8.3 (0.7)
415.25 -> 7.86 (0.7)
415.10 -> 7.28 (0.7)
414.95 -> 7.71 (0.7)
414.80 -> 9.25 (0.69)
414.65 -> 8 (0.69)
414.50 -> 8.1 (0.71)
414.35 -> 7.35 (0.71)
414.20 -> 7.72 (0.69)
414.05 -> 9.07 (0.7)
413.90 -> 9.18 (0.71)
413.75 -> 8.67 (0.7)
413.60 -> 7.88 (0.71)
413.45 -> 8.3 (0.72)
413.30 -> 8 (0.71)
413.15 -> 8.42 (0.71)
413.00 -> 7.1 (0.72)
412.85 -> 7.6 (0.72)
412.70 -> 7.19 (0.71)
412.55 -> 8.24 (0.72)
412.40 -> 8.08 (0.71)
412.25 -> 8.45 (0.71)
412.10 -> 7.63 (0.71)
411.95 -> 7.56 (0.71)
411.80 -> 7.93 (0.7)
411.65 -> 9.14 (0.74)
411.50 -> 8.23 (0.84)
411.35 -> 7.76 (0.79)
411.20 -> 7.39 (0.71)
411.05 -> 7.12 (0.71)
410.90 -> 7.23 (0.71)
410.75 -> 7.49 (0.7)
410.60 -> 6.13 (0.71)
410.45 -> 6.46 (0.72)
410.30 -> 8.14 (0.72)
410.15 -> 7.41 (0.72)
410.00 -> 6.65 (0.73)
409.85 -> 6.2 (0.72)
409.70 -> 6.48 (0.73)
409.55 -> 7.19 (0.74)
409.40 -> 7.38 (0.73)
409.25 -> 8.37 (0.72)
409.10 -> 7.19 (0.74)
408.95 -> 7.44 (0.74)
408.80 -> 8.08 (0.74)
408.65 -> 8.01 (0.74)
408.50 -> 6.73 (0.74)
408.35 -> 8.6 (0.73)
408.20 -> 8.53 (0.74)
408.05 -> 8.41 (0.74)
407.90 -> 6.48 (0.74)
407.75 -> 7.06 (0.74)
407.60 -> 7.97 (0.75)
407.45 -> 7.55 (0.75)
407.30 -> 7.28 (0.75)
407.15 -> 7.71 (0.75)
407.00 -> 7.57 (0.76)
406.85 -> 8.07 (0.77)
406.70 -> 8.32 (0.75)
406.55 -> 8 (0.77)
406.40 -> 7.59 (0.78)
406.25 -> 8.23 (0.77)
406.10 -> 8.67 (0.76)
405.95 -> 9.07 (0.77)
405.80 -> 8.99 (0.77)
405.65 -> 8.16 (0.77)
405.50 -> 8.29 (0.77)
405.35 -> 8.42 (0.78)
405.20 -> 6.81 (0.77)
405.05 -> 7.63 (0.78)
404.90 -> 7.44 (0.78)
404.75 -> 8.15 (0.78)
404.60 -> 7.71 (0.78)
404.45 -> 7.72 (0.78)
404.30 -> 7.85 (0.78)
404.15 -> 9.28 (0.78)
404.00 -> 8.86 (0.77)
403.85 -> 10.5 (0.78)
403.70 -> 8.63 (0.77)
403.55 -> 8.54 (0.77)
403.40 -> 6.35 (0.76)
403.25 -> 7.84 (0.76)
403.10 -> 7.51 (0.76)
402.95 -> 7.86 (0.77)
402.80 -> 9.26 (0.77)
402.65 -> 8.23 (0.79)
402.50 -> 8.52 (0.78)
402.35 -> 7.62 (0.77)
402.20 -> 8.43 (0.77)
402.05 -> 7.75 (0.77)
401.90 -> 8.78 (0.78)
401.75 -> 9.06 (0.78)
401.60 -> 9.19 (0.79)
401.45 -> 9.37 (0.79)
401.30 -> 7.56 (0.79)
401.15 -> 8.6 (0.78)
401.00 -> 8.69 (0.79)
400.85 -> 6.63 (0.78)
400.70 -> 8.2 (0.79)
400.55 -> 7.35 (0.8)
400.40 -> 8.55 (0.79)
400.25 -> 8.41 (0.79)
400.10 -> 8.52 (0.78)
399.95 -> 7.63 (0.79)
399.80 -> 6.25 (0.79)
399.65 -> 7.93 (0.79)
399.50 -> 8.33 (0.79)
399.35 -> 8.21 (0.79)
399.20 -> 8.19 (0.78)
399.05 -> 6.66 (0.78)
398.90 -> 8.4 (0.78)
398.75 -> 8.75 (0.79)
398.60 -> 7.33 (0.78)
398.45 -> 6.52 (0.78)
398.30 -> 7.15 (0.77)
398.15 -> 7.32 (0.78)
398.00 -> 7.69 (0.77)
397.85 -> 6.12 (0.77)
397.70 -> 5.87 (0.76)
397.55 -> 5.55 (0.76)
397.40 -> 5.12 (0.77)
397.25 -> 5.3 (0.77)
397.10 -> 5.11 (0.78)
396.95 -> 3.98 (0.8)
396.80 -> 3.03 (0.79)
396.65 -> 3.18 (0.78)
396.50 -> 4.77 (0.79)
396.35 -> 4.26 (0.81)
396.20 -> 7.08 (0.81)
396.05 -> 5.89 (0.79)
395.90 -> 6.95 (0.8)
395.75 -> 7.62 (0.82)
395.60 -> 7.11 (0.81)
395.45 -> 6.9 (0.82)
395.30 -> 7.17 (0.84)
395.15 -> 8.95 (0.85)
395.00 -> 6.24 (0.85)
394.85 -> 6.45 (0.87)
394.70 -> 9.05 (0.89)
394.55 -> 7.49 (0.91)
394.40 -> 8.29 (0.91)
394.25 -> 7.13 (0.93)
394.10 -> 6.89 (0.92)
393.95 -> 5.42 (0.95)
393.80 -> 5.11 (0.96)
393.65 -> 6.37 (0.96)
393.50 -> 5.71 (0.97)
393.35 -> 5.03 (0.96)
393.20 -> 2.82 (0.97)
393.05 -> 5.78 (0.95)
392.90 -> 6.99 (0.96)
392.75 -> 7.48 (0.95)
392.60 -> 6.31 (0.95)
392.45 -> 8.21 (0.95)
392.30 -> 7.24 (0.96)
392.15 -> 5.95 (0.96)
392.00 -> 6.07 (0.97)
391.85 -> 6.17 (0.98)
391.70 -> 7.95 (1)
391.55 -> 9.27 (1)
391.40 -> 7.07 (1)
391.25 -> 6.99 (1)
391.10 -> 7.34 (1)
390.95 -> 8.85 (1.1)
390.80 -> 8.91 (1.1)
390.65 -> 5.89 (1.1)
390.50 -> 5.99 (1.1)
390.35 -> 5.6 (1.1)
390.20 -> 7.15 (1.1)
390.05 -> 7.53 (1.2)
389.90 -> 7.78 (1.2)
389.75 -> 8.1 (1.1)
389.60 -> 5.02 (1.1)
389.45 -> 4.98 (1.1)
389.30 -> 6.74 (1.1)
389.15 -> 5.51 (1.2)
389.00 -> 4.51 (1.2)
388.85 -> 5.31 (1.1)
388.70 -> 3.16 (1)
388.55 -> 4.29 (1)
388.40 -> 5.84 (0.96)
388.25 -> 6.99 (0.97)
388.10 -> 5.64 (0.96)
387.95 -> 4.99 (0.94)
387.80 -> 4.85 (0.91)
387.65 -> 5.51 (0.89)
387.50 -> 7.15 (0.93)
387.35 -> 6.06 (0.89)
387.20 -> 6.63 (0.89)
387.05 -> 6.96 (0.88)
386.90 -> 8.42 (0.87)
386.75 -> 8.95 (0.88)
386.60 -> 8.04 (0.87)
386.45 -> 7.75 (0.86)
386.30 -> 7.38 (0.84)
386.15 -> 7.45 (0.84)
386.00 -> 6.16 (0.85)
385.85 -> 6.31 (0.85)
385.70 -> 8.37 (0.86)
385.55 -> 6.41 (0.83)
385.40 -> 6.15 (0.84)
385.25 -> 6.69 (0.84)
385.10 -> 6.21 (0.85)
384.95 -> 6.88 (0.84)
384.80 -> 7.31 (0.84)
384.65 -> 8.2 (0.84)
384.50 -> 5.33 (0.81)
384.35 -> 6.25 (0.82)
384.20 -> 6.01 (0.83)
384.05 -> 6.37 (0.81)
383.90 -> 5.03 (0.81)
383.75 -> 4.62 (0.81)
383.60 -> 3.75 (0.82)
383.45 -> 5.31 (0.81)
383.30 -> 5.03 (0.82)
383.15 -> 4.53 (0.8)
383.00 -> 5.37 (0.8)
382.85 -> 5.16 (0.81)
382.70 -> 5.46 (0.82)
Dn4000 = 1.31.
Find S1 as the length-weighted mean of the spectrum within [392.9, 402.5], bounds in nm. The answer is 6.95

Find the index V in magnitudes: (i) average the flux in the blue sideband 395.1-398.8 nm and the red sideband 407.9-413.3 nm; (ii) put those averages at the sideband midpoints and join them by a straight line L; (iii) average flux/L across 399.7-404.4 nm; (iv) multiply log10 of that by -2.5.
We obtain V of -0.227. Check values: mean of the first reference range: 6.15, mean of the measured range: 8.25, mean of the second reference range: 7.59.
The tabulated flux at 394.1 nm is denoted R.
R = 6.89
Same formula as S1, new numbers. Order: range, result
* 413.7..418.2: 8.08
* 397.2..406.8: 7.91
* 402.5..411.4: 7.8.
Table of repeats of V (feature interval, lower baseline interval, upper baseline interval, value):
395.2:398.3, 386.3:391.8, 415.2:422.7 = 0.190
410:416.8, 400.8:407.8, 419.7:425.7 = 0.028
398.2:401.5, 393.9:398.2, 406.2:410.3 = -0.176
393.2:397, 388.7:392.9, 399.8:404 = 0.182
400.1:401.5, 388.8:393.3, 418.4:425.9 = -0.149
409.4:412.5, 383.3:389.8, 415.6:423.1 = 0.021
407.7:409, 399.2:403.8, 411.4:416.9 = 0.055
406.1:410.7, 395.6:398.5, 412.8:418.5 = -0.061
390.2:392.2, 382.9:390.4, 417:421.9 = -0.100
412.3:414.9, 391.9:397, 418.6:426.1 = -0.082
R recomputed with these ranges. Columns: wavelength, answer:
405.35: 8.42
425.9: 7.84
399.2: 8.19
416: 8.29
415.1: 7.28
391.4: 7.07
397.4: 5.12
